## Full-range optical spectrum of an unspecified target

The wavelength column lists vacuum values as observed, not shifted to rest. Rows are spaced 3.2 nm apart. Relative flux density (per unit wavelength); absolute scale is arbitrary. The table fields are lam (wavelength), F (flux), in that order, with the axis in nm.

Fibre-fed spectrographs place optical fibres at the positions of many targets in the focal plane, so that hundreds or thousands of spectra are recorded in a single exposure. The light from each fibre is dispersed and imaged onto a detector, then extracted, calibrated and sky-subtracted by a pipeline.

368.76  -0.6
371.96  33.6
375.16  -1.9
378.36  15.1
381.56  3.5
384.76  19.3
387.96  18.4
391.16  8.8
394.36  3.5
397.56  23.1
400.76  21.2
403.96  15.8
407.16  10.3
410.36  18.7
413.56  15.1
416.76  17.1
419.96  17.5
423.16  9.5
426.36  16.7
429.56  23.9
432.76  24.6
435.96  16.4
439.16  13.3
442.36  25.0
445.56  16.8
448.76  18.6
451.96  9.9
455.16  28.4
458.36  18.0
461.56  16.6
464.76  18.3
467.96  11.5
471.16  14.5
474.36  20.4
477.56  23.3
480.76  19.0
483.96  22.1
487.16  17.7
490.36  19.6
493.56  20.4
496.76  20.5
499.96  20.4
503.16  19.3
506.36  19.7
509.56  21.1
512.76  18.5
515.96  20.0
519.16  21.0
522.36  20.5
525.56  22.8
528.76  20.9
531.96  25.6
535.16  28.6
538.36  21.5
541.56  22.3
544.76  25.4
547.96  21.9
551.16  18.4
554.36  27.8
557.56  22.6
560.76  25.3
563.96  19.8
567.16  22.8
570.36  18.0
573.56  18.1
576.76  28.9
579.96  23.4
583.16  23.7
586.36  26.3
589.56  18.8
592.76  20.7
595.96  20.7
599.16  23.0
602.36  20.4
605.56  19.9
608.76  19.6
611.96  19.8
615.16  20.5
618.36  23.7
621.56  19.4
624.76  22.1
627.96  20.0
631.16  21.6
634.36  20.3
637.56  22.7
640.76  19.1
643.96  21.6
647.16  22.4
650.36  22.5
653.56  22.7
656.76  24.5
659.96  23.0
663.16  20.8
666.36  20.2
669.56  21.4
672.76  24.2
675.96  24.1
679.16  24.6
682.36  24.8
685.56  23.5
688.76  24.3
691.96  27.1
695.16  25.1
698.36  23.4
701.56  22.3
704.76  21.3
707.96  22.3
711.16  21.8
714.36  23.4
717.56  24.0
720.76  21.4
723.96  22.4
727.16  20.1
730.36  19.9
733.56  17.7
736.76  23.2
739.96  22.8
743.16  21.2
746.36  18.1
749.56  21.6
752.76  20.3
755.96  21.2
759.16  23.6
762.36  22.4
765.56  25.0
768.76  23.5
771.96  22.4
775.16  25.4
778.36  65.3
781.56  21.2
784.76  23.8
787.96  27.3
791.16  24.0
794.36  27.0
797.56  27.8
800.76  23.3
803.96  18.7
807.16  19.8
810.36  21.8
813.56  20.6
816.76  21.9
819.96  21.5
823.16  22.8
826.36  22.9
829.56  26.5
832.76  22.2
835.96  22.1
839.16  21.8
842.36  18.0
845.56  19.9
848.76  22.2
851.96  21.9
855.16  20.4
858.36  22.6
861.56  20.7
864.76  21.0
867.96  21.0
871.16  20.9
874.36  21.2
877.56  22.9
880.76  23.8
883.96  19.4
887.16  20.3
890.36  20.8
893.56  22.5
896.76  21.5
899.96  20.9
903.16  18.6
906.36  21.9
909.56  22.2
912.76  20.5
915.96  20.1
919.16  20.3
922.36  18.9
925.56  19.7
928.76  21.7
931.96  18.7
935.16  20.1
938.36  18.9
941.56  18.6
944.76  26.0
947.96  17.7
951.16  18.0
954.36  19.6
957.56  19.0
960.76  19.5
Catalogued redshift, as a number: 0.18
